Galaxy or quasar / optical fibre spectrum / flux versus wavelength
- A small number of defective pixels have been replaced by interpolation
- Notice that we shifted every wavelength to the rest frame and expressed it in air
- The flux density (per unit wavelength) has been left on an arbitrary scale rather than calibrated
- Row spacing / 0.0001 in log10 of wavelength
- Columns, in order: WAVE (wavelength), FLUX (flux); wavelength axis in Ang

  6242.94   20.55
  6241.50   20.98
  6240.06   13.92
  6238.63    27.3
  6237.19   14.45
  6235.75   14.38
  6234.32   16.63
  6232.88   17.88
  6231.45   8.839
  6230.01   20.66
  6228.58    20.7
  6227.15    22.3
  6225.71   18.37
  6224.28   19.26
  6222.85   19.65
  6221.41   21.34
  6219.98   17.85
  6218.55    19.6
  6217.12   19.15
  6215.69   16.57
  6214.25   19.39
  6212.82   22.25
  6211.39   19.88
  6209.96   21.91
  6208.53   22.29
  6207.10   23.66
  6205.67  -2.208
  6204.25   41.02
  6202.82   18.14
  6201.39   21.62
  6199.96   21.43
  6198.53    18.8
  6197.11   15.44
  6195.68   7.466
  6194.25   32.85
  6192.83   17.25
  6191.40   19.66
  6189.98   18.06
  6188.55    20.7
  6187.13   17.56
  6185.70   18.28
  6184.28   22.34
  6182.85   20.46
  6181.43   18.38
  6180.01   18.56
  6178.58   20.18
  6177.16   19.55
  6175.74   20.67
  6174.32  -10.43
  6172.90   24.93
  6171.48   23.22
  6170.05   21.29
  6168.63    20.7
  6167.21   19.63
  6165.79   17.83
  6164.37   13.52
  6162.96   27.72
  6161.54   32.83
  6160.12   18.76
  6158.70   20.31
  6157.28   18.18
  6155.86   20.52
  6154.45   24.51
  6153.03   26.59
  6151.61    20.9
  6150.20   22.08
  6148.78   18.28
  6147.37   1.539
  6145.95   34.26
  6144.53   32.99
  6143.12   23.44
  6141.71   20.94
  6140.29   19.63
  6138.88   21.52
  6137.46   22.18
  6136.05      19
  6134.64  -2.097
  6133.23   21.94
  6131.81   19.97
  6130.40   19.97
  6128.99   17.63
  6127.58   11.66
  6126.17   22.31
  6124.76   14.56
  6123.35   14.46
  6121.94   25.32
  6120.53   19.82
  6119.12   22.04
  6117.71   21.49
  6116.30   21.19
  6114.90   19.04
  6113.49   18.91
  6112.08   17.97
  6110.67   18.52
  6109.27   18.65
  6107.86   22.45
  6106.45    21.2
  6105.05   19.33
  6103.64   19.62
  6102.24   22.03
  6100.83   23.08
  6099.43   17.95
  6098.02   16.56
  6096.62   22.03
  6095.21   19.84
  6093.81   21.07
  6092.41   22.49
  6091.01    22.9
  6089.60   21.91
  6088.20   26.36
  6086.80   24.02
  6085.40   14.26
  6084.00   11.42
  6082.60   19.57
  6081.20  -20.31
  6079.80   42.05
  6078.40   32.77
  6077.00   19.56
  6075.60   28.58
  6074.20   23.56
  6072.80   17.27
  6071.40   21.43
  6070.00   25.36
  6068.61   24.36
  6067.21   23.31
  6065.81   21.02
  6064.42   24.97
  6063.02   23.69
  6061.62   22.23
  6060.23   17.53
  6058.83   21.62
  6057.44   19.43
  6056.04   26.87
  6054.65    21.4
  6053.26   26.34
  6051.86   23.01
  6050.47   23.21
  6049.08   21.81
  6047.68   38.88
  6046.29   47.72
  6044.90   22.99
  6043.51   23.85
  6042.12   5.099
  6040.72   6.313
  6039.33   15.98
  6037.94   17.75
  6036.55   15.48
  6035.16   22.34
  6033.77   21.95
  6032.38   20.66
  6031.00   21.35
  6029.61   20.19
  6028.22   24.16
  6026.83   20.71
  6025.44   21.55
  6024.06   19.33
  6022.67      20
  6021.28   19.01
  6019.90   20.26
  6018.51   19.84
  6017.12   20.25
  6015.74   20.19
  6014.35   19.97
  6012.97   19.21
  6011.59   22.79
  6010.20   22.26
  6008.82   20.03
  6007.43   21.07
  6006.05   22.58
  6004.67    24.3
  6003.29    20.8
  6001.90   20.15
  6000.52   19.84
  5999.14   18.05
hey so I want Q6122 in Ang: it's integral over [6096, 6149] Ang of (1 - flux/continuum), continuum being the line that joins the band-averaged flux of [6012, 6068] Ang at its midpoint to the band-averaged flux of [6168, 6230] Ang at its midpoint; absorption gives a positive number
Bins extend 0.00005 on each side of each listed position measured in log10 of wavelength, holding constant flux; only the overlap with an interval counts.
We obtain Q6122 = 2.3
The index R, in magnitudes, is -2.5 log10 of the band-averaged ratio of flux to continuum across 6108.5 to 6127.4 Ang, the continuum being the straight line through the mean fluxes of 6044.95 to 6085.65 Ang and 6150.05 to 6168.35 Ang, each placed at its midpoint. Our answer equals 0.15 mag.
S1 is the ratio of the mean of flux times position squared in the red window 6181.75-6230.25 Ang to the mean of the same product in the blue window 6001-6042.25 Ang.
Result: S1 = 1.07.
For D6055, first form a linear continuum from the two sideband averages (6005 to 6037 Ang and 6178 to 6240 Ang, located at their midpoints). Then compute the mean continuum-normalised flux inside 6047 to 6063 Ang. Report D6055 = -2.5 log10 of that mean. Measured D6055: -0.16 mag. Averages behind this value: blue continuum 20.7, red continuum 19.2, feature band 23.8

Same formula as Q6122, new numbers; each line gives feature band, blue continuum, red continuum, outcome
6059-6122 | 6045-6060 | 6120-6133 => 4.24 Ang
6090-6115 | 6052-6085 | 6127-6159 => 0.56 Ang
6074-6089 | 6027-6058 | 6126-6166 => 0.97 Ang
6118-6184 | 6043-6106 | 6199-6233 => 4.03 Ang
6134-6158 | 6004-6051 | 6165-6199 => -1.54 Ang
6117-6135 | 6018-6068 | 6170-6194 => 1.64 Ang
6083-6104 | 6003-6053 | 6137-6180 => 0.58 Ang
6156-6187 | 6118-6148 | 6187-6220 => 0.20 Ang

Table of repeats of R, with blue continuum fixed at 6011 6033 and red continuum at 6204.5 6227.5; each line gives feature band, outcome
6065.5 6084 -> -0.04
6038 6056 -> -0.13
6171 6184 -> 0.13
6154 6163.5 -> -0.18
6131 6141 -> 0.14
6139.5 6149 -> -0.11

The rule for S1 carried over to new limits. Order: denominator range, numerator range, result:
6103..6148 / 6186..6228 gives 1.04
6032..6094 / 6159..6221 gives 0.94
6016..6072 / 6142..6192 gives 0.96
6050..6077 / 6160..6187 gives 0.88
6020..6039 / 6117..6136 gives 0.90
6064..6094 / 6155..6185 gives 0.95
